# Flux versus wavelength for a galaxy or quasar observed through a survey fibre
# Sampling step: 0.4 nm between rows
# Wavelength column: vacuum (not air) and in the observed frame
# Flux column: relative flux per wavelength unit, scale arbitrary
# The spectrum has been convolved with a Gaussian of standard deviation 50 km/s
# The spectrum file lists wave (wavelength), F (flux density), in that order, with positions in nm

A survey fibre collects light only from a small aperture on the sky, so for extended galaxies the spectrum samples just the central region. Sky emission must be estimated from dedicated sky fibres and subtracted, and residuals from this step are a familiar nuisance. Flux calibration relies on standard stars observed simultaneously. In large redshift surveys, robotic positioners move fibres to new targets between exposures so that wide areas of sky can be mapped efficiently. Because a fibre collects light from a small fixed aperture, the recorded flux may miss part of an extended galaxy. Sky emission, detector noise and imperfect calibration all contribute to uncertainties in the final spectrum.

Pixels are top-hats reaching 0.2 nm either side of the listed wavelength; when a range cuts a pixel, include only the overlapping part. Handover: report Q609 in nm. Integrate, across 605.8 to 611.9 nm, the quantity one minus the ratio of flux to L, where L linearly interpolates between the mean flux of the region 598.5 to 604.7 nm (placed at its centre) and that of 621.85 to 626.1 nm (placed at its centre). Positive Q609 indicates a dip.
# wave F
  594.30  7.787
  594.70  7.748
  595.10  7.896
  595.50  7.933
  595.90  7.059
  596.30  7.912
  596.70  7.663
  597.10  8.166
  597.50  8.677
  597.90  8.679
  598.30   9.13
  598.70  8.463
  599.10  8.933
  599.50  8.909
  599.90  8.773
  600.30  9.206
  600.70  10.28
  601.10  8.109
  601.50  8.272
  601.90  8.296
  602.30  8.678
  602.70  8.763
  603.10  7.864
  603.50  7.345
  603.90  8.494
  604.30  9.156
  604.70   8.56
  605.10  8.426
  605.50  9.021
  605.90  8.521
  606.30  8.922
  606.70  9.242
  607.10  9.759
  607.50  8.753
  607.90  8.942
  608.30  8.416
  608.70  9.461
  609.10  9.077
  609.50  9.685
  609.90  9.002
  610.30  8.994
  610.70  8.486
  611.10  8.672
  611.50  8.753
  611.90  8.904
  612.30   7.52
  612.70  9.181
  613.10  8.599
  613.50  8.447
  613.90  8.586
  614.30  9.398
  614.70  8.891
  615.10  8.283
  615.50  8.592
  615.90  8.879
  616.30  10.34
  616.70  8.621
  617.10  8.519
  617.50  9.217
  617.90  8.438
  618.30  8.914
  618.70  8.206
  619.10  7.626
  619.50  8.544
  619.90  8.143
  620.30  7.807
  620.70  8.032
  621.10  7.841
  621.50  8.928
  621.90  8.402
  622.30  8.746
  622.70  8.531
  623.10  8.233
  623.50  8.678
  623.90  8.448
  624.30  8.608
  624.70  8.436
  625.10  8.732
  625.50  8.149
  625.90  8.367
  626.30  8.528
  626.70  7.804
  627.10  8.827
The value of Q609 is -0.28 nm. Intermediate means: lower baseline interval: 8.63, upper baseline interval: 8.49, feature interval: 8.98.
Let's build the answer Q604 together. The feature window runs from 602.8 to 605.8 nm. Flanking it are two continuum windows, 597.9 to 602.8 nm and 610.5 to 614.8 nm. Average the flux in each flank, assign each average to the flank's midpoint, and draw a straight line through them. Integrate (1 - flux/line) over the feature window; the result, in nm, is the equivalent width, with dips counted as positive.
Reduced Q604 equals 0.12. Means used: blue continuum 8.81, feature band 8.42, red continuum 8.67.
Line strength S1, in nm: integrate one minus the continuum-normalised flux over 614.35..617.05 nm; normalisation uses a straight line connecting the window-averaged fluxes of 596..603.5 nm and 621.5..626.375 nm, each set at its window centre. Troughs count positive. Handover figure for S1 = -0.13 nm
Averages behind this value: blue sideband 8.54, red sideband 8.51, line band 8.94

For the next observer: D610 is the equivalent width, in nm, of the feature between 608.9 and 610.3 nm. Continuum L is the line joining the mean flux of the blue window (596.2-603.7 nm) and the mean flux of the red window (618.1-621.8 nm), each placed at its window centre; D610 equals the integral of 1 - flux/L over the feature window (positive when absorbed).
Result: -0.14 nm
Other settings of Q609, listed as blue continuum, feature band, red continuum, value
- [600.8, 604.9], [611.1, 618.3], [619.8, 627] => -0.34 nm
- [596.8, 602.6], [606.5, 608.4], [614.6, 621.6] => -0.09 nm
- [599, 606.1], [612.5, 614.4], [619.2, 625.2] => -0.07 nm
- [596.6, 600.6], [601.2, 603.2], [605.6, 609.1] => 0.10 nm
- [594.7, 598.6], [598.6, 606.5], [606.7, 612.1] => -0.12 nm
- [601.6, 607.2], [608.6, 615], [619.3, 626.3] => -0.23 nm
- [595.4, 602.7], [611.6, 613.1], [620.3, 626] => -0.02 nm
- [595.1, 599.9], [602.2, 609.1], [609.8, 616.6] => -0.14 nm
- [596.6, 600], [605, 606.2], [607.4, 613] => 0.01 nm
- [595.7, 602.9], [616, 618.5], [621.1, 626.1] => -0.14 nm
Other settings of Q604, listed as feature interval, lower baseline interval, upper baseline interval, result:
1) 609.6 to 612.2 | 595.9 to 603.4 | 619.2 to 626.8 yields -0.10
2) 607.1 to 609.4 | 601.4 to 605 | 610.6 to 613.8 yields -0.15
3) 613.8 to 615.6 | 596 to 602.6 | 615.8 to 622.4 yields -0.05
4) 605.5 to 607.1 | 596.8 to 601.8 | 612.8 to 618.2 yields -0.04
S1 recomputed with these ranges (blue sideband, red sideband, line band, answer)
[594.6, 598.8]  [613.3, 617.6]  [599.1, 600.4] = -0.110 nm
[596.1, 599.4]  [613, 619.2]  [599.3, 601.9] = -0.112 nm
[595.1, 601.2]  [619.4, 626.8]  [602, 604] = 0.063 nm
